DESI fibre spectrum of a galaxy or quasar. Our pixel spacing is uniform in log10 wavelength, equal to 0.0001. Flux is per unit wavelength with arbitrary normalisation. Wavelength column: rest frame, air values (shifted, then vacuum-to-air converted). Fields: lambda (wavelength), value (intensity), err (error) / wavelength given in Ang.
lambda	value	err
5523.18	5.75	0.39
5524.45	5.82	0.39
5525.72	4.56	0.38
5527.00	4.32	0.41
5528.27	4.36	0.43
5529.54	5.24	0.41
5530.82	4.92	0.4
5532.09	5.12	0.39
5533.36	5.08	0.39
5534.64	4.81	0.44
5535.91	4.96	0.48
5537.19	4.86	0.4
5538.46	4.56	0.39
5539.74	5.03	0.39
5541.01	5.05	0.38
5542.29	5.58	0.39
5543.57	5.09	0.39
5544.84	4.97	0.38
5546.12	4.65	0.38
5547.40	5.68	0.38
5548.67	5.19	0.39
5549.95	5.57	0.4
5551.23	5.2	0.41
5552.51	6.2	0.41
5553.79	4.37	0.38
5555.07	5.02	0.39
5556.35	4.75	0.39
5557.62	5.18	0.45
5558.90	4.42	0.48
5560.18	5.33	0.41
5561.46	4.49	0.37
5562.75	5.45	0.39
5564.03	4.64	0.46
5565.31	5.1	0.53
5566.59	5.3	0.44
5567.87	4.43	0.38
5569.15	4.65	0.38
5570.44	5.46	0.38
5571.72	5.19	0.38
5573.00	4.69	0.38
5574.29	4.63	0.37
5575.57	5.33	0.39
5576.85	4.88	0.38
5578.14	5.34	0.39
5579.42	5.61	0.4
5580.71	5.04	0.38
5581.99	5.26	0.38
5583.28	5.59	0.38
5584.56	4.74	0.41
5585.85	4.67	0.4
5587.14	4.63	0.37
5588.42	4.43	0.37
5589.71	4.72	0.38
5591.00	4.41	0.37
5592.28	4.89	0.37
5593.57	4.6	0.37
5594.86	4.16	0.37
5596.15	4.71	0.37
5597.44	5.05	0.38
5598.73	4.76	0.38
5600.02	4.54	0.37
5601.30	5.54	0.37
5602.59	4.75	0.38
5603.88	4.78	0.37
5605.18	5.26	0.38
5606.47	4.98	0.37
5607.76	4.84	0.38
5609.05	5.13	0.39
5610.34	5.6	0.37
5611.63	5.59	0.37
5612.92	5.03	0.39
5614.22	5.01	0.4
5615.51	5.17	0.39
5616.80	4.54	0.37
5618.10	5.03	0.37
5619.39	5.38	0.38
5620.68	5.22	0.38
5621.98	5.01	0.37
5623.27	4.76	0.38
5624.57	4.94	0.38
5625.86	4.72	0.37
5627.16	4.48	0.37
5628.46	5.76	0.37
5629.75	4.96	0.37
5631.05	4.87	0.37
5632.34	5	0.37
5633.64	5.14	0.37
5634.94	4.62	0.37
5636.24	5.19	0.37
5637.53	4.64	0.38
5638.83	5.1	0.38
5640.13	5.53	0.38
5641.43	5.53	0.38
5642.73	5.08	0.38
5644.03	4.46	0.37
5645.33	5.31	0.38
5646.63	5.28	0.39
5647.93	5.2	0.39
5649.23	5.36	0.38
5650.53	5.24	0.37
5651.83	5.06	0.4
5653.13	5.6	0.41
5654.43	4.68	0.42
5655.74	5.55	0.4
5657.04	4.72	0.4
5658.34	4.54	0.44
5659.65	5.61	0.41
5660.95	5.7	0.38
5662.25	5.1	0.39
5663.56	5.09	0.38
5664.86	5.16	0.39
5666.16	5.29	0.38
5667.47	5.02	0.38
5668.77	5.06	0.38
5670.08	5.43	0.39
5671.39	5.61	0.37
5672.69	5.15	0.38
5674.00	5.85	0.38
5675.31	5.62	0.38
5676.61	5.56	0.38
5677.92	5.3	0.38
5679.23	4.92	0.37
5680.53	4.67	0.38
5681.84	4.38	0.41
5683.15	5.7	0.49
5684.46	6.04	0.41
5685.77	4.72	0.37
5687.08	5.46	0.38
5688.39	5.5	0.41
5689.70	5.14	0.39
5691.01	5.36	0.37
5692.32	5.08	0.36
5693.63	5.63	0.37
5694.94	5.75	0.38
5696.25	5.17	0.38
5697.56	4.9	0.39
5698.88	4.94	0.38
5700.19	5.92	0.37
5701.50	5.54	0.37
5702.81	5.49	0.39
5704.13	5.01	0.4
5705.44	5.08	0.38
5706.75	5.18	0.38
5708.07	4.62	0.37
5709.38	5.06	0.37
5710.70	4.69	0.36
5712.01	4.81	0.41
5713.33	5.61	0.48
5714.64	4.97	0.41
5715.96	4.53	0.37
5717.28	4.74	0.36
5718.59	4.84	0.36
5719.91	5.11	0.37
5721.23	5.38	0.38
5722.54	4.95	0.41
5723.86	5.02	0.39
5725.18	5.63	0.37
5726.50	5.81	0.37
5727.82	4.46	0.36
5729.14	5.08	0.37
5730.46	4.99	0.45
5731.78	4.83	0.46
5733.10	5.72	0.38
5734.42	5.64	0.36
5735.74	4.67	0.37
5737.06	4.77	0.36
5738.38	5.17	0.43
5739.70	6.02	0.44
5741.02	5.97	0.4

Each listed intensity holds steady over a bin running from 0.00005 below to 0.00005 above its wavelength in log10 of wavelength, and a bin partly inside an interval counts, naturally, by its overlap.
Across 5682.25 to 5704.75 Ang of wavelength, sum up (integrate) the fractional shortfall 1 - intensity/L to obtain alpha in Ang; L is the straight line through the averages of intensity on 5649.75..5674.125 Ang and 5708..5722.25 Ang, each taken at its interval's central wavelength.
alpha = -1.3 Ang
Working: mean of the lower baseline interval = 5.22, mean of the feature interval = 5.36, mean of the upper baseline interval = 4.96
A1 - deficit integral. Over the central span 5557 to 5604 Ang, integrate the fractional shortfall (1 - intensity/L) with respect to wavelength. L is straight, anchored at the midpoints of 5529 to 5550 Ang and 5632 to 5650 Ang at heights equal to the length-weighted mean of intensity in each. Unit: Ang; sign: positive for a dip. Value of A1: 1.64 Ang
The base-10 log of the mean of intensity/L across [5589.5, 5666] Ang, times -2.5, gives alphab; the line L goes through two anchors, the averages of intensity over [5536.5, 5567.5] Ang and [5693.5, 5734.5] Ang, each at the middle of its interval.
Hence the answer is 0.015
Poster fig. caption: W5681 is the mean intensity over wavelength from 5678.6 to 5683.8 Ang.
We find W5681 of 4.92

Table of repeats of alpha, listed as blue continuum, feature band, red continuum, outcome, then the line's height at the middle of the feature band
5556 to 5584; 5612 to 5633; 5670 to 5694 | 0.7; 5.17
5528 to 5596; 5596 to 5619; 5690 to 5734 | 0.0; 5.03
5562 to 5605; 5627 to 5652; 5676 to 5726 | -0.3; 5.03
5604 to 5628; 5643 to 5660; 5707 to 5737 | -0.3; 5.04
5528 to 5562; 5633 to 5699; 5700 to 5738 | -1.7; 5.08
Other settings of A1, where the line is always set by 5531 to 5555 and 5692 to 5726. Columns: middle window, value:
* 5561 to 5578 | 0.5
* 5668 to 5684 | -0.4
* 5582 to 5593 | 0.7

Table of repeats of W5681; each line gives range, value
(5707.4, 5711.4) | 4.79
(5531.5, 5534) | 5.1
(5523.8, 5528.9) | 4.77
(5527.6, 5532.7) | 4.91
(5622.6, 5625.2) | 4.85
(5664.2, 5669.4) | 5.14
